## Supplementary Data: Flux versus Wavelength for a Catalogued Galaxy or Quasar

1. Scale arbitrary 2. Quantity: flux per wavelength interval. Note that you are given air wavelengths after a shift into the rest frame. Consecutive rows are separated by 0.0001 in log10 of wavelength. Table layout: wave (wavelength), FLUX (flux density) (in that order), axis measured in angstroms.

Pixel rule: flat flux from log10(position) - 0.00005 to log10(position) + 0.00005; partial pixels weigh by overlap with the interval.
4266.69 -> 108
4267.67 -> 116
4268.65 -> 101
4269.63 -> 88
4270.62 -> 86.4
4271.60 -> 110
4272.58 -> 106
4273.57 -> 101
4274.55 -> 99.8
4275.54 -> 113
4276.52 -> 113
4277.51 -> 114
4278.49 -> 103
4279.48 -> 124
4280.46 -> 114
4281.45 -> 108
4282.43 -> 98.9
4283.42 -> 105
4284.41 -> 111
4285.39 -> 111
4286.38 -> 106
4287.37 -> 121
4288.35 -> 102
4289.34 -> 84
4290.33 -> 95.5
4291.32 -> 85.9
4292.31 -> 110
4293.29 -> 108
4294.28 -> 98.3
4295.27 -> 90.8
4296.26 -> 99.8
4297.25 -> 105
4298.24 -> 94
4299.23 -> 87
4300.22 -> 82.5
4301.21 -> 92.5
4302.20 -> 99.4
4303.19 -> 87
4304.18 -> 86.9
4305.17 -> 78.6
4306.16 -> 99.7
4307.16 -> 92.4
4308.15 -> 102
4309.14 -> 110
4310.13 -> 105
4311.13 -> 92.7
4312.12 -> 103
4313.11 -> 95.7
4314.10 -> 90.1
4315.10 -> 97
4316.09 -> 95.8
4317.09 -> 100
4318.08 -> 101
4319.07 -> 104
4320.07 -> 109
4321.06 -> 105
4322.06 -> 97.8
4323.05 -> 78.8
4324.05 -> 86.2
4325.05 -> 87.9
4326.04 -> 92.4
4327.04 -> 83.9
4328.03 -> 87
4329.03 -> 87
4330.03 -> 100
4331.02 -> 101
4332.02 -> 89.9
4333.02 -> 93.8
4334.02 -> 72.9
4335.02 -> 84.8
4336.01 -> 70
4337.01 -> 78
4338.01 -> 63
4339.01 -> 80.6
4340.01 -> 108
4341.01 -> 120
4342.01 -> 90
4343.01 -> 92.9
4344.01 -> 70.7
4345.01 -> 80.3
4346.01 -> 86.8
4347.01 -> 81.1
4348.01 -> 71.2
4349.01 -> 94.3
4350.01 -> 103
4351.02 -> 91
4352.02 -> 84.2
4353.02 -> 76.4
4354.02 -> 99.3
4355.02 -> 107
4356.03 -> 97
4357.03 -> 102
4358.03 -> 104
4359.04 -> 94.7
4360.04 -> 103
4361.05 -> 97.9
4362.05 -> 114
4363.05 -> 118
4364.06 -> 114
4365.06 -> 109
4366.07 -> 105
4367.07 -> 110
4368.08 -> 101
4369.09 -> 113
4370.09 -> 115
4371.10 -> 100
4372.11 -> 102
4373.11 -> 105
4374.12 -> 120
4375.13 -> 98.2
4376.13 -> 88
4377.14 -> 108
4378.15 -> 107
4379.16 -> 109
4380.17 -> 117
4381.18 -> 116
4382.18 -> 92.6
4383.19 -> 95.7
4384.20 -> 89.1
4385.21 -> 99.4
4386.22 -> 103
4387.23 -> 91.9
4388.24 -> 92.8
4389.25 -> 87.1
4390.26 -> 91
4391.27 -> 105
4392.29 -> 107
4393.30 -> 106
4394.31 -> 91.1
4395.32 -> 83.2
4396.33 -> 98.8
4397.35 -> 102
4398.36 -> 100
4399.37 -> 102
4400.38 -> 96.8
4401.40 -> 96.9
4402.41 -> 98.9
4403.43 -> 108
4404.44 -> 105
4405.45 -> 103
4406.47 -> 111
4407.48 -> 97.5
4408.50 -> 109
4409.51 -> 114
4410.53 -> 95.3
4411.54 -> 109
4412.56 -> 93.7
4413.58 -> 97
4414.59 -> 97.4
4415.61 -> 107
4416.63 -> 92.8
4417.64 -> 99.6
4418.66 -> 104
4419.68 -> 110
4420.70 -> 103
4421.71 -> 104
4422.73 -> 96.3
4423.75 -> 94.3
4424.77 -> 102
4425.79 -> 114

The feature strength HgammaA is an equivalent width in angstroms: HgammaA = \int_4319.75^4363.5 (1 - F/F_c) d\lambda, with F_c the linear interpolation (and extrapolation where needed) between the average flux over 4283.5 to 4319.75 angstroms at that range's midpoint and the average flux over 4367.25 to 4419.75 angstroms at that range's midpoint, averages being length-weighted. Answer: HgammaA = 3.5 angstroms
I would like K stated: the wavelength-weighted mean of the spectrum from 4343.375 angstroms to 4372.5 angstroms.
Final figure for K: 98.1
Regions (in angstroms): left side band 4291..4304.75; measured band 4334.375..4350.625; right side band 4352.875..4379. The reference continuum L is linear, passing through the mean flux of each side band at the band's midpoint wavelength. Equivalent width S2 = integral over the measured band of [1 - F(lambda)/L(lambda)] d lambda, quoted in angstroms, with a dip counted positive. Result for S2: 2.5 angstroms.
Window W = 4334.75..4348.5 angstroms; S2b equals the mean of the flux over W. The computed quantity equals 84.1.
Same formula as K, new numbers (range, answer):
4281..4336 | 96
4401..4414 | 103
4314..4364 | 92.7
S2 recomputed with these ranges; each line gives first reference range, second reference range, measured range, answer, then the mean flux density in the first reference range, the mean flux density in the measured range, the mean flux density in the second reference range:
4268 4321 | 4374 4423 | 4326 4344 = 2.25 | 100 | 88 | 101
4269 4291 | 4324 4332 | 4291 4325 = 0.20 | 105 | 96.1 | 90.9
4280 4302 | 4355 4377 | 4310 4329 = 1.35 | 100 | 95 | 105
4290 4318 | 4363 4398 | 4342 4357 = 1.66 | 96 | 88.7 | 102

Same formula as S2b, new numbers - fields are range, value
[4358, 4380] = 106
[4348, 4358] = 94.2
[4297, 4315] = 94.5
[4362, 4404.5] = 102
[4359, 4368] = 108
